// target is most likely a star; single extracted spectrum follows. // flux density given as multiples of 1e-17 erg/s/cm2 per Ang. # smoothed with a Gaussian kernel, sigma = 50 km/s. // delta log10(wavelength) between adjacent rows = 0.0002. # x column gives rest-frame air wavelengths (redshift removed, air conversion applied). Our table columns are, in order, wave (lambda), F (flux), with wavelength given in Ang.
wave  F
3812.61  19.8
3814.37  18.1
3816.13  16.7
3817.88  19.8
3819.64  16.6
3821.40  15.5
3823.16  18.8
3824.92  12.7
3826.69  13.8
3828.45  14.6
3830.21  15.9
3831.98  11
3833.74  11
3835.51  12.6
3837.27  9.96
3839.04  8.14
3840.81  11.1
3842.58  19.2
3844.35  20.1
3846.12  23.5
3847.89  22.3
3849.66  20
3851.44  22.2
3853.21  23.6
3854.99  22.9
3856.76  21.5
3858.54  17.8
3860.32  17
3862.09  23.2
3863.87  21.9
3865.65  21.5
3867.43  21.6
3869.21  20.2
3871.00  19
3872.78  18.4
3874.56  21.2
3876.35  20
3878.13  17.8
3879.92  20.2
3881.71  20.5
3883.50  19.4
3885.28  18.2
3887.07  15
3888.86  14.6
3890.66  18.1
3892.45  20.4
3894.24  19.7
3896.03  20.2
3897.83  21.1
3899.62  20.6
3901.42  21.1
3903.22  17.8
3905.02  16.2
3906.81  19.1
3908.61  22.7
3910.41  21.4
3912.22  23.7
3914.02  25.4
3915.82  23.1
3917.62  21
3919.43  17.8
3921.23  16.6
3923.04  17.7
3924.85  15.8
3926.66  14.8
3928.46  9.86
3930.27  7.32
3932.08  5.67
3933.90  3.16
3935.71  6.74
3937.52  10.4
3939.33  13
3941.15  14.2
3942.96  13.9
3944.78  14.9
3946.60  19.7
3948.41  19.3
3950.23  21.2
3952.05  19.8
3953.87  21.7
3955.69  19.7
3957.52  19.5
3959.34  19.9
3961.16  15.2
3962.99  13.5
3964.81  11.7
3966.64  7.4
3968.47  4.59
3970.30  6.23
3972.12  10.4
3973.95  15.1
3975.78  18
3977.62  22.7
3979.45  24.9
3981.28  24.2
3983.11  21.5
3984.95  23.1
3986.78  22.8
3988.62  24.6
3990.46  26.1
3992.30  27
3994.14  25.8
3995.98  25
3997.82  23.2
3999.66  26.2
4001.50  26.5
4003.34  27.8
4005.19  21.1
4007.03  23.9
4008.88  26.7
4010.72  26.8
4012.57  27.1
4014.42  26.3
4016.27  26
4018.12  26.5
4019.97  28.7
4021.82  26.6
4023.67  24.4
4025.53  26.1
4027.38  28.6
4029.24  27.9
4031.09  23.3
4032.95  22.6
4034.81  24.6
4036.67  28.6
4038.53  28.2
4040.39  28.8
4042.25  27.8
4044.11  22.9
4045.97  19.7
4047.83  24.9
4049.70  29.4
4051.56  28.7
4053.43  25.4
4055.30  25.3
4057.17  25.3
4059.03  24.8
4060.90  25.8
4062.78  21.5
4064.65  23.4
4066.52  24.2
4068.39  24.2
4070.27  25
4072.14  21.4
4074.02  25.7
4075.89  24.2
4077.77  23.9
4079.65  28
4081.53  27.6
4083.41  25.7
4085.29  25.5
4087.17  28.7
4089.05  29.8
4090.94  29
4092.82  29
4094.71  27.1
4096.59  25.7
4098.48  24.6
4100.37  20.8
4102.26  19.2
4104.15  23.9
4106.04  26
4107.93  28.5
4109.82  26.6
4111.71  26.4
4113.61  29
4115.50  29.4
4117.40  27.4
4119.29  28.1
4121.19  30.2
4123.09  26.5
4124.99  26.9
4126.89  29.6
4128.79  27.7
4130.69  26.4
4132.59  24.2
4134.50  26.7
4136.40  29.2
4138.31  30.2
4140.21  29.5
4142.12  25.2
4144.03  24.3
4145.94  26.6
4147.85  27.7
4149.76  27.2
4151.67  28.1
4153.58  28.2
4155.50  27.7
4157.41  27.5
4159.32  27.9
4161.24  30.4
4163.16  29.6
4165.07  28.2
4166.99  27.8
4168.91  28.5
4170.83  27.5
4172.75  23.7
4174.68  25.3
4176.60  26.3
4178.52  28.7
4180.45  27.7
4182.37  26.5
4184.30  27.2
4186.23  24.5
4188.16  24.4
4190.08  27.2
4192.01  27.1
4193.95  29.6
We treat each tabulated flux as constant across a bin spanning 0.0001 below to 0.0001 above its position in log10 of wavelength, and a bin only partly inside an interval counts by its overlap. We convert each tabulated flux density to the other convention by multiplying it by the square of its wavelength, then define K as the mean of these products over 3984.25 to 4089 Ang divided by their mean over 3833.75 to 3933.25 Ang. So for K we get 1.50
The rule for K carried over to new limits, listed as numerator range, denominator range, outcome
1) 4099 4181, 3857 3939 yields 1.72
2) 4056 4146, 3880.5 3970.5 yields 1.74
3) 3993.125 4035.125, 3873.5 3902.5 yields 1.43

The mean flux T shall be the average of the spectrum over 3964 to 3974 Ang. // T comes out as 8.71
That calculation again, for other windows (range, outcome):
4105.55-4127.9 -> 27.9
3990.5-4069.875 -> 25.7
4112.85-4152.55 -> 27.6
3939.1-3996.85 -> 18.4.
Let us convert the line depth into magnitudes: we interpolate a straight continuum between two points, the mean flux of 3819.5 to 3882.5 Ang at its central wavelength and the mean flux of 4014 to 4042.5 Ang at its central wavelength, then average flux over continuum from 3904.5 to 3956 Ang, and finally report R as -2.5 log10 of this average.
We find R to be 0.31 mag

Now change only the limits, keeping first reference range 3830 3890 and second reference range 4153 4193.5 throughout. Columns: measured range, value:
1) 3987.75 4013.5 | -0.146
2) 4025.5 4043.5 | -0.144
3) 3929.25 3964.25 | 0.386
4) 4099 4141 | -0.048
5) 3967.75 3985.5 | 0.260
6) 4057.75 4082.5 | -0.013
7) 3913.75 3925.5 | 0.034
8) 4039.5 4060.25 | -0.088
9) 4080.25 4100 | -0.093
